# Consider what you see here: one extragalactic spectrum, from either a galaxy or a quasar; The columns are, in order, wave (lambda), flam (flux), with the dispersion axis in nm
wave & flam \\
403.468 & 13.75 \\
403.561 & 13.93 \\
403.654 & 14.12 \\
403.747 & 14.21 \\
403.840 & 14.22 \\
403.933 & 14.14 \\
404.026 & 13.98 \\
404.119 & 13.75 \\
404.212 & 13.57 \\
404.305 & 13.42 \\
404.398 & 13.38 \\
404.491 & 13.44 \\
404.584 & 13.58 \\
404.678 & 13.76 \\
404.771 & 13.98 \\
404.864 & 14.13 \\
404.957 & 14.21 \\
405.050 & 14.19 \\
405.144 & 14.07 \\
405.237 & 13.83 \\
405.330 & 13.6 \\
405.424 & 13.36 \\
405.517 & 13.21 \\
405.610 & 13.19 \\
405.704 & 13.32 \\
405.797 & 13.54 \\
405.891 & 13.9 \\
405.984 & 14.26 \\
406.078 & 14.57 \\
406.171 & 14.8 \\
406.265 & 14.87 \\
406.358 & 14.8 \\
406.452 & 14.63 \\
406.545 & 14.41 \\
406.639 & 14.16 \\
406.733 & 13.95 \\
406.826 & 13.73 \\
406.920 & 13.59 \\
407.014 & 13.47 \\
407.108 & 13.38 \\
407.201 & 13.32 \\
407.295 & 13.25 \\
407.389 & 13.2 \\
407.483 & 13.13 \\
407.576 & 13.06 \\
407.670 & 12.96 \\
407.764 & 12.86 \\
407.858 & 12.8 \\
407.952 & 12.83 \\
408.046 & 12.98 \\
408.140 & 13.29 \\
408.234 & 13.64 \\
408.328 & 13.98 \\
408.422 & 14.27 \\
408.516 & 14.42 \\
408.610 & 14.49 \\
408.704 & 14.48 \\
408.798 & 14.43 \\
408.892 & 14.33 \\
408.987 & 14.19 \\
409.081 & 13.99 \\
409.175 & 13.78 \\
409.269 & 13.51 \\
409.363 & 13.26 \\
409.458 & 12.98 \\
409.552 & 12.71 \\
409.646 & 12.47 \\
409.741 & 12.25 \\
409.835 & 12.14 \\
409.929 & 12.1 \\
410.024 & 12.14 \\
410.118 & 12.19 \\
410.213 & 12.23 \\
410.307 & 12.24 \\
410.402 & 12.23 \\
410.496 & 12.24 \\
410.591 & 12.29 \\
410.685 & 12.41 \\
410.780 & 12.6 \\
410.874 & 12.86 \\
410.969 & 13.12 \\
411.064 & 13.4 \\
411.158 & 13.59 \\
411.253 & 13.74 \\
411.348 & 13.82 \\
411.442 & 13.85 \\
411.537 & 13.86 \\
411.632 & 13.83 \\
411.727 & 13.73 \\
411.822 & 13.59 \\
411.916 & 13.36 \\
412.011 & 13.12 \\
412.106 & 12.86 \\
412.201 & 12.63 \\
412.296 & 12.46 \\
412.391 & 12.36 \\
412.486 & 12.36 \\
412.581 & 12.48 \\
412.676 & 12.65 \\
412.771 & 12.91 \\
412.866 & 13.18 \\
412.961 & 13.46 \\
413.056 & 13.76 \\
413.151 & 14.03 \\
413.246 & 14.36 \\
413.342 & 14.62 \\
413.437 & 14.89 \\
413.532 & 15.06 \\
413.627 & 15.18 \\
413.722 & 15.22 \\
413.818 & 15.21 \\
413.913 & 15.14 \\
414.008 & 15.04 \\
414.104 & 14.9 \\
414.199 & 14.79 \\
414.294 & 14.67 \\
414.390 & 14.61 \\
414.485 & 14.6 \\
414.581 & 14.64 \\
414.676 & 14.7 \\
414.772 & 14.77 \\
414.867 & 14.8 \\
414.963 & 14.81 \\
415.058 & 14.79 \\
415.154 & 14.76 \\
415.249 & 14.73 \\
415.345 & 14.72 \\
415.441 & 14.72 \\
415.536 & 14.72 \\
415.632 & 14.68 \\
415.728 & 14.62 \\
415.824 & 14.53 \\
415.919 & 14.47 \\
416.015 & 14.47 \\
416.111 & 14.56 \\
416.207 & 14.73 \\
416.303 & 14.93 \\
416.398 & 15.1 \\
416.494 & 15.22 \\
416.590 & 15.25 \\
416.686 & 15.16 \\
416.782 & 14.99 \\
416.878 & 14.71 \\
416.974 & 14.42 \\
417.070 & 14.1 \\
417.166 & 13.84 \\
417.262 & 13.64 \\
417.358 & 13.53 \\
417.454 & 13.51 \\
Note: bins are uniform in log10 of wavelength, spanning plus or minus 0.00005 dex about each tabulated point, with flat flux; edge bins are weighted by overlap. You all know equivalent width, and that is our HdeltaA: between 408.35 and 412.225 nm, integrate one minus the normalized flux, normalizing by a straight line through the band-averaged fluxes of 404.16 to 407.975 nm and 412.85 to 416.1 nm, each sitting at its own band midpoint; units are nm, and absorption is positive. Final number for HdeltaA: 0.261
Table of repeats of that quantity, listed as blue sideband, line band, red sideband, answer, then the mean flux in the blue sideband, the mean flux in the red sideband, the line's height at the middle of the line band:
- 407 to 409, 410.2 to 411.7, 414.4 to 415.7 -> 0.11 nm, 13.6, 14.7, 14.1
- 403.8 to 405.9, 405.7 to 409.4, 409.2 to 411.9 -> -0.13 nm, 13.7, 12.9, 13.3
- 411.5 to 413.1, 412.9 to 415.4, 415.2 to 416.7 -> -0.13 nm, 13.1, 14.8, 13.9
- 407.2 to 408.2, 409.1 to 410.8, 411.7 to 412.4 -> 0.06 nm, 13.1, 13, 13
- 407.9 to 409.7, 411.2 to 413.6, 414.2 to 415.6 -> 0.13 nm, 13.7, 14.7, 14.3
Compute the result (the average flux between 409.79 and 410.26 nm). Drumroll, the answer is 12.2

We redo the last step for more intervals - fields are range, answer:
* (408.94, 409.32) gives 13.9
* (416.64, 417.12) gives 14.7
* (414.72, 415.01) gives 14.8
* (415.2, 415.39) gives 14.7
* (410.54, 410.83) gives 12.4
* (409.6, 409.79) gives 12.3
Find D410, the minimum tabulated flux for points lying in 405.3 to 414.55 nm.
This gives 12.1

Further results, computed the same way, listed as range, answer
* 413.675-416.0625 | 14.47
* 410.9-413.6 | 12.36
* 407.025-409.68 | 12.47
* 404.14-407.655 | 13.06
